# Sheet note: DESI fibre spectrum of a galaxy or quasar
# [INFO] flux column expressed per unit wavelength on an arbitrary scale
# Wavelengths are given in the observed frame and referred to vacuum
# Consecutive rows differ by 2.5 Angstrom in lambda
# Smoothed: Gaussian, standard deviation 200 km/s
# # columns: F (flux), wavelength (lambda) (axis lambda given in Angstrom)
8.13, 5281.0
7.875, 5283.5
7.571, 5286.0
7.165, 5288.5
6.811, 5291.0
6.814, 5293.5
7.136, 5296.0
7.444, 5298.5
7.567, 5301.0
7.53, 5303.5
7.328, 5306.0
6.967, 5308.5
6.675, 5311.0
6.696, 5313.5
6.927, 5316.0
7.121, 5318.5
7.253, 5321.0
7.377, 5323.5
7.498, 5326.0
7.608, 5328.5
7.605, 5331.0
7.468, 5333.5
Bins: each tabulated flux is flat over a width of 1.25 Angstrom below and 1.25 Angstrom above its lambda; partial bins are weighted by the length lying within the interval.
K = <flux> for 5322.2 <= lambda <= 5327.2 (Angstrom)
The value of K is 7.44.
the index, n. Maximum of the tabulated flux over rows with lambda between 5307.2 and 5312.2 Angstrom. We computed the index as 6.967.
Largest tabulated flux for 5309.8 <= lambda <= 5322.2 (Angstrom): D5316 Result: 7.253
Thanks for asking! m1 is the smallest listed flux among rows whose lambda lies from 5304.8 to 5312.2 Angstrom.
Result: 6.675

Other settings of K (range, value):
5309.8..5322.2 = 6.93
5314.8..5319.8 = 7.03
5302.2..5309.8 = 7.27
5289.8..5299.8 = 7.06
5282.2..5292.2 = 7.36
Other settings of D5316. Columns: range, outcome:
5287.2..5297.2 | 7.165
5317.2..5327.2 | 7.498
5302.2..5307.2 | 7.53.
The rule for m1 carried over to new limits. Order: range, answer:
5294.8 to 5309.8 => 6.967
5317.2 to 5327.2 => 7.121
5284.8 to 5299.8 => 6.811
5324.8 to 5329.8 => 7.498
